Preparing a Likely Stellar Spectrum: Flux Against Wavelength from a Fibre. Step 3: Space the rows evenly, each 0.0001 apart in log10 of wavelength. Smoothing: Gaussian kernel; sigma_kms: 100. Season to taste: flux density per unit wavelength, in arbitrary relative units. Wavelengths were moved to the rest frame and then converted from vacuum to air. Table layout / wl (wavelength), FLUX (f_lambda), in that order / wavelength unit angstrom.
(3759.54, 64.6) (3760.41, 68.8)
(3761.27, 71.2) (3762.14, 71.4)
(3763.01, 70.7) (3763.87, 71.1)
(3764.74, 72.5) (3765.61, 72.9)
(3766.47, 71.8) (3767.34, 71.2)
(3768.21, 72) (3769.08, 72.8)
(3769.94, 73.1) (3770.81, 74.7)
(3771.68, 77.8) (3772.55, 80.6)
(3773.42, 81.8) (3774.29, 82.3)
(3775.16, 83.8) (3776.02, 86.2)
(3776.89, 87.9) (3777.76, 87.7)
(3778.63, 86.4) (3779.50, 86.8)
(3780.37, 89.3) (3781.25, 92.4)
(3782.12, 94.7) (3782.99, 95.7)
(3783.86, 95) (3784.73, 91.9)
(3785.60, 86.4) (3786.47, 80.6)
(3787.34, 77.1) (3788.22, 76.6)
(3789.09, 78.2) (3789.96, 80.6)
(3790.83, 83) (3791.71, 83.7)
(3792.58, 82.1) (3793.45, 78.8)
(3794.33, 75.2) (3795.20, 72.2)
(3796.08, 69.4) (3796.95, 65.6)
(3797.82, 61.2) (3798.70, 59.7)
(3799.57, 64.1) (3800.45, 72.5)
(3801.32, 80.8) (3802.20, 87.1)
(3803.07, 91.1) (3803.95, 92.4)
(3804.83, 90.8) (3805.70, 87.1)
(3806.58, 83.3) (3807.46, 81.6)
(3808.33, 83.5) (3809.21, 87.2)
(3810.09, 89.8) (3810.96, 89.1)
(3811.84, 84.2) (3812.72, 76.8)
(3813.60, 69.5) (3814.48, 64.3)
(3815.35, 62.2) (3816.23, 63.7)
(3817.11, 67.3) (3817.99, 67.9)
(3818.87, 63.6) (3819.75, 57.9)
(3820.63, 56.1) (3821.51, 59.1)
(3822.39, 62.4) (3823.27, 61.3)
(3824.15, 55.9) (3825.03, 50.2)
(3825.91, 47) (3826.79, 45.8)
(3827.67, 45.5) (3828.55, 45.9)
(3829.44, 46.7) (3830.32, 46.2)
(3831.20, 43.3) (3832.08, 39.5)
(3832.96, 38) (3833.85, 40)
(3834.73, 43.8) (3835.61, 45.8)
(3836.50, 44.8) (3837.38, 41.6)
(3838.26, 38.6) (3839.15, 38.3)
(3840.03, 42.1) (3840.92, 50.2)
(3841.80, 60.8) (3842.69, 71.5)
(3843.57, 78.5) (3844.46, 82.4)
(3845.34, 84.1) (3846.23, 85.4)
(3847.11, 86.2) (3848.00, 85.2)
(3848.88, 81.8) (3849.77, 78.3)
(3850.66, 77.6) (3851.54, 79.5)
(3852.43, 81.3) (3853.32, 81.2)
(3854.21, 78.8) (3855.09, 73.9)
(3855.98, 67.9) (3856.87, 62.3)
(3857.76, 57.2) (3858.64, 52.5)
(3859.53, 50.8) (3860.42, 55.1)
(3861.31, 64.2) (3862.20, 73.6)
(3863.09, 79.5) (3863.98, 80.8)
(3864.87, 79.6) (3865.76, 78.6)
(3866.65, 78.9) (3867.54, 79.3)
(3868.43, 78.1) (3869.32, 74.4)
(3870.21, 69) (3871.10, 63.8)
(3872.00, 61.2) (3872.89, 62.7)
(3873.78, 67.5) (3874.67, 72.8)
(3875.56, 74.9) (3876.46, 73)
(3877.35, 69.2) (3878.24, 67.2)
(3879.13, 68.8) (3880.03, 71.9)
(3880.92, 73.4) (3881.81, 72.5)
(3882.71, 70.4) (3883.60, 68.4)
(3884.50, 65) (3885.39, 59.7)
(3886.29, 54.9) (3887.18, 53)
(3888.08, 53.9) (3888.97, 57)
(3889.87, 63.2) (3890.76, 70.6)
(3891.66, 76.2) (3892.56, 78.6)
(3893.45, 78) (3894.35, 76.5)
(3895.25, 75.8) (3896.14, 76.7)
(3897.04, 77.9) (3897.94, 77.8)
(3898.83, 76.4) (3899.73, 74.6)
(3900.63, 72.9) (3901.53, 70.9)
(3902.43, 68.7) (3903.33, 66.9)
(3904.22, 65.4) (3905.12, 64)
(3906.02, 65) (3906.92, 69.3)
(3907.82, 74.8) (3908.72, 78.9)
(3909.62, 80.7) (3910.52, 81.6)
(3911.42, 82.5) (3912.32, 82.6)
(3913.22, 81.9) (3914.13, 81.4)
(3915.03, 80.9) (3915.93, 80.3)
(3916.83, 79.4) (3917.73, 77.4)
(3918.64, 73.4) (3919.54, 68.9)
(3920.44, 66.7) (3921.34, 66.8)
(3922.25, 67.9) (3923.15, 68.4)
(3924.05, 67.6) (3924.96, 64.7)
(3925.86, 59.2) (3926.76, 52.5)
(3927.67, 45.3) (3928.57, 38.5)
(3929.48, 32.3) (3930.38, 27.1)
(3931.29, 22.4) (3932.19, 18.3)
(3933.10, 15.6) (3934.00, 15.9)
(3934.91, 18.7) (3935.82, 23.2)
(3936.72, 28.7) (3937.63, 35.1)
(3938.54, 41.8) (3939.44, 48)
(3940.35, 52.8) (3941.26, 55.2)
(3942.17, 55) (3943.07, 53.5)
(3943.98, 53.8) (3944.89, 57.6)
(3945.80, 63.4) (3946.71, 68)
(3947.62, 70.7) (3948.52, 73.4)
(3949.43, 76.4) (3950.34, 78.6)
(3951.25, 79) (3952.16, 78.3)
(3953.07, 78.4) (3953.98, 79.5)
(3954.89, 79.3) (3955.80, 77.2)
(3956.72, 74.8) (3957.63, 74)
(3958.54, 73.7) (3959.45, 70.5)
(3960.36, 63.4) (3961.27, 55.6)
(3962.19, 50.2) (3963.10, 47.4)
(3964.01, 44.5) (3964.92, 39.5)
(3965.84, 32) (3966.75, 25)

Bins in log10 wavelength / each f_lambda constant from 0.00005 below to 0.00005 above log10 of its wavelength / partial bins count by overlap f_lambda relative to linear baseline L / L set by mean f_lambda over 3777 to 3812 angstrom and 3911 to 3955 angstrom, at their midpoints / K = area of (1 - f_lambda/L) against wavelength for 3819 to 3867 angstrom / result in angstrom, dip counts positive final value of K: 7.7 angstrom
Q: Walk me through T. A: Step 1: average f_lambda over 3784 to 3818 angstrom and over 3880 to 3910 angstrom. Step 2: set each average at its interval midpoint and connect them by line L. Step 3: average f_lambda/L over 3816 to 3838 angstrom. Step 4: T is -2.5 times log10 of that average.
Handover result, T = 0.434 mag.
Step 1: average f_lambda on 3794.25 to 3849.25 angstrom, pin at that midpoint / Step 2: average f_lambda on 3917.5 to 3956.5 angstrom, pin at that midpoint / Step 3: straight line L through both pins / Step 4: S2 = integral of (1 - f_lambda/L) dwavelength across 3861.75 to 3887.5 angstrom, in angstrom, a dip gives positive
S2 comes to -4.2 angstrom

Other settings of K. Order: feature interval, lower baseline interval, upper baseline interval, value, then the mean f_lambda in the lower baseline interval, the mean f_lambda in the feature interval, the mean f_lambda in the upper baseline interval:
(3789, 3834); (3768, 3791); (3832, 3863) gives 4.1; 83.7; 67.9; 63.7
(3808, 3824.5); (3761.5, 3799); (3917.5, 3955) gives 0.9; 79.2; 69.5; 54.4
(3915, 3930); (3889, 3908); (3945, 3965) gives 1.5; 72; 63.5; 68.4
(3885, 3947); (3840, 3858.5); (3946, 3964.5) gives 9.0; 74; 61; 69.5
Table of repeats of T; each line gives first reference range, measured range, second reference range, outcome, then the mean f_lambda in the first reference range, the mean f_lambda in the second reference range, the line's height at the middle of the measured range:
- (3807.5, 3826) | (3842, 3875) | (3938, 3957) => -0.09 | 68.3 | 66.2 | 67.6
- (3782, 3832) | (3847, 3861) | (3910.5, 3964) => -0.06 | 71.7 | 59.6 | 67.3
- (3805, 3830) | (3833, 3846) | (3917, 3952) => 0.17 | 66.4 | 52.6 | 63.8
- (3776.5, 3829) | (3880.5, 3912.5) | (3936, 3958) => -0.06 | 75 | 63.3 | 67.4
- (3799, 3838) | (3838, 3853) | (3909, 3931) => -0.10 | 63.8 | 66.7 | 64.6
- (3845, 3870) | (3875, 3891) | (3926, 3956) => 0.02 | 74.4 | 51.2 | 67.3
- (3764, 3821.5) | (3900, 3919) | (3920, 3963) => -0.24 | 78.3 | 55.6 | 60.5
